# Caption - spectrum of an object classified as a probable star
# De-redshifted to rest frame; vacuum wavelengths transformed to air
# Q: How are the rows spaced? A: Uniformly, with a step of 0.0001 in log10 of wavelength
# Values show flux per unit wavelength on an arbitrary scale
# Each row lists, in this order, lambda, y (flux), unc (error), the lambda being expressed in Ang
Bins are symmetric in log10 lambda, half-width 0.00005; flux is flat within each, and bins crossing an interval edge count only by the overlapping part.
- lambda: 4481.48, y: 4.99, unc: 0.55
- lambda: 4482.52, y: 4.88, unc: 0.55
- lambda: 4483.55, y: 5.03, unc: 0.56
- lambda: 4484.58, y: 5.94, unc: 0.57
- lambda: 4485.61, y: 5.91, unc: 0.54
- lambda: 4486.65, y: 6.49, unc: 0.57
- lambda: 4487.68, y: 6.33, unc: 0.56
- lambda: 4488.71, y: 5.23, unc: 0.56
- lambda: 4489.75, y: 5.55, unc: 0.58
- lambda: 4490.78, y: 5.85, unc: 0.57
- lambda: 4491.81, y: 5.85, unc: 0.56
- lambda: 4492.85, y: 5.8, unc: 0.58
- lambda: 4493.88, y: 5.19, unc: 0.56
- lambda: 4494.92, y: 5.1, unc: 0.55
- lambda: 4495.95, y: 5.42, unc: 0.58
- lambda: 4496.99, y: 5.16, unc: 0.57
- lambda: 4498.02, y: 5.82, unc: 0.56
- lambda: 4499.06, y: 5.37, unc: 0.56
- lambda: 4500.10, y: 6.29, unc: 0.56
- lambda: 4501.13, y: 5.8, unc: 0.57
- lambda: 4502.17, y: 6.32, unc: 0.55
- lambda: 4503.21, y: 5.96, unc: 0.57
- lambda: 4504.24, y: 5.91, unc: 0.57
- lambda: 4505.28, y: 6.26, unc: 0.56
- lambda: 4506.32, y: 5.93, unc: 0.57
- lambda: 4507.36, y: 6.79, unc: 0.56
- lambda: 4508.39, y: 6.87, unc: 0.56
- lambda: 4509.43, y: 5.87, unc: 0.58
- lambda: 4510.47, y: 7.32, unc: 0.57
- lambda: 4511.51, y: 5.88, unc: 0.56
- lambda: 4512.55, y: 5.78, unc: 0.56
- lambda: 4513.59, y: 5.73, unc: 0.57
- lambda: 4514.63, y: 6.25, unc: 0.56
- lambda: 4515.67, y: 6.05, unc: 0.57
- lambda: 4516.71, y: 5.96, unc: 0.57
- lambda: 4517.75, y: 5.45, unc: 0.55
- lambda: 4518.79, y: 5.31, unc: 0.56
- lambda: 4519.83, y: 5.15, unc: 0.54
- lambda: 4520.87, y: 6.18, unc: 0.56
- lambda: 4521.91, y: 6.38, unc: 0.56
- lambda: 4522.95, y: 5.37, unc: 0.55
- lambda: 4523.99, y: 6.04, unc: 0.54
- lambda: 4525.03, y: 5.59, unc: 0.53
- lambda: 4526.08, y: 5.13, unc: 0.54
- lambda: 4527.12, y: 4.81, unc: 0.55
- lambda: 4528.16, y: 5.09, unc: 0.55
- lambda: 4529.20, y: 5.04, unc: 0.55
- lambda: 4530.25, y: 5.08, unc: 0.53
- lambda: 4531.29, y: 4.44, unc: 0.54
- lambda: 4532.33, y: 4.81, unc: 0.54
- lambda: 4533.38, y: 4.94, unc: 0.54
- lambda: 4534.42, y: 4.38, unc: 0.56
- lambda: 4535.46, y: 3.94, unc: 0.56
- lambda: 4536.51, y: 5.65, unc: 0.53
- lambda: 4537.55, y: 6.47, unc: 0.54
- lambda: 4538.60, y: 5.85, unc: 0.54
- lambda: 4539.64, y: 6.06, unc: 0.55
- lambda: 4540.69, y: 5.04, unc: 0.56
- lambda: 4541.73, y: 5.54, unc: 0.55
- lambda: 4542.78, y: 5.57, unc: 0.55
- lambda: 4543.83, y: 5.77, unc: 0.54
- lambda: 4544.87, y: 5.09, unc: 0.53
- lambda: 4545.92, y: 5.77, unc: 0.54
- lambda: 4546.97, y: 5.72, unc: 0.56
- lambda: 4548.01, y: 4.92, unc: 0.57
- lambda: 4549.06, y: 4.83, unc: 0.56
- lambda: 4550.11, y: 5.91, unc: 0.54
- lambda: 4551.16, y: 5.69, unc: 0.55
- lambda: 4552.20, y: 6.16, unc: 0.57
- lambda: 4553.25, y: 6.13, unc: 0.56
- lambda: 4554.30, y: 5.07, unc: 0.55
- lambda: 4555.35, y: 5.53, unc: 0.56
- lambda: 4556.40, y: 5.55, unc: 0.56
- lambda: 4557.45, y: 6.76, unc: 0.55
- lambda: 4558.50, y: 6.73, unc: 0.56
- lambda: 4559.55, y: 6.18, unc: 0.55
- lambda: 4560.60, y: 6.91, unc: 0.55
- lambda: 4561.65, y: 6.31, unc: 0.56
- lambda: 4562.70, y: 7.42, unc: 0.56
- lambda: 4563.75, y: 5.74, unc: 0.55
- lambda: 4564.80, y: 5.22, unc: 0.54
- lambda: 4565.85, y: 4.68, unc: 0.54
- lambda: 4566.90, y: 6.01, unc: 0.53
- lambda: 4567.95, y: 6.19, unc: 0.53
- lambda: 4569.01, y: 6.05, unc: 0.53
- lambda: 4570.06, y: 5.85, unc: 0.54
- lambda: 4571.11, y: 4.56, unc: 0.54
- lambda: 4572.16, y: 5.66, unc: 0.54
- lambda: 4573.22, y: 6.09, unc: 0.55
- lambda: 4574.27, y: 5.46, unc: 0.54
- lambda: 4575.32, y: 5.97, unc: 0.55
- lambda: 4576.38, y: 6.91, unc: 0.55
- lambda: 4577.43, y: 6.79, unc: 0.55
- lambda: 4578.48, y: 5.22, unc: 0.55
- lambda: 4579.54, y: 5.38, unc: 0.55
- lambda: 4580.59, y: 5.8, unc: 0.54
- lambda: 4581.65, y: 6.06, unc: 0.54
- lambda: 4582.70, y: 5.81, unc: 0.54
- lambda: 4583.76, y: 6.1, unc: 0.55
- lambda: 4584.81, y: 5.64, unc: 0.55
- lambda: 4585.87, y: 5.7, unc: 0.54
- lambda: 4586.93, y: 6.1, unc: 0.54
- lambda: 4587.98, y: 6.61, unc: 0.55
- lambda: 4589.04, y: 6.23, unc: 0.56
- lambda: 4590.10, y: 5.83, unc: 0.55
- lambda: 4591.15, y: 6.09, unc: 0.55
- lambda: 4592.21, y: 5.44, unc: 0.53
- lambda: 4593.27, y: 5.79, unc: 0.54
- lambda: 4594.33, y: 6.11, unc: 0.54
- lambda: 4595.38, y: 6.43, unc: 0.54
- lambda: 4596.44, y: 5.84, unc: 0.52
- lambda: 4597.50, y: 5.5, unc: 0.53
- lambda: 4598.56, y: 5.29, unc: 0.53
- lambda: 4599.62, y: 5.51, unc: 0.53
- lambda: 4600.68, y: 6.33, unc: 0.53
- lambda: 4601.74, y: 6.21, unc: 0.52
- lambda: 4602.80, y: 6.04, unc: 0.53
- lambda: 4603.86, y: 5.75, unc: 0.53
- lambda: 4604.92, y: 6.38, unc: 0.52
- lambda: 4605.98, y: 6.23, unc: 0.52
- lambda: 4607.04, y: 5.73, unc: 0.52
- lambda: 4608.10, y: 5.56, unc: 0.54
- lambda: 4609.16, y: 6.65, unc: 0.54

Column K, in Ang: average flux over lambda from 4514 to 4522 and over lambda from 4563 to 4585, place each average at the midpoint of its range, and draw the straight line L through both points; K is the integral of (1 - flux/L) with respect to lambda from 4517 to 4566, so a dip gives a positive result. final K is 2.0 Ang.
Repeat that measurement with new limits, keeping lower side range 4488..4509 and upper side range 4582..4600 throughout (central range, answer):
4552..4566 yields -0.5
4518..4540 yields 2.0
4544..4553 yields 0.5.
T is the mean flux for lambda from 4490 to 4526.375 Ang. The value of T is 5.86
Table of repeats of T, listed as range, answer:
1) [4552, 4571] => 5.99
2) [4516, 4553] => 5.41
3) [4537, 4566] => 5.82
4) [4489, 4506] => 5.72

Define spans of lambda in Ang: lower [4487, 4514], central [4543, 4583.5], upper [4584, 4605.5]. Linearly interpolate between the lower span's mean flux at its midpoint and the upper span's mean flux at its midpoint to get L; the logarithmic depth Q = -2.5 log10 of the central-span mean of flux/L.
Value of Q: 0.017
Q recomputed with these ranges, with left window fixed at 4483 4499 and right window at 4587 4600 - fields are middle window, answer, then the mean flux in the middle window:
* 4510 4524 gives -0.04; 5.91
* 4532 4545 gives 0.08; 5.33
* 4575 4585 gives -0.02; 5.98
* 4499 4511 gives -0.11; 6.26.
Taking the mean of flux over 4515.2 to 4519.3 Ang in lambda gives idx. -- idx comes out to 5.69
